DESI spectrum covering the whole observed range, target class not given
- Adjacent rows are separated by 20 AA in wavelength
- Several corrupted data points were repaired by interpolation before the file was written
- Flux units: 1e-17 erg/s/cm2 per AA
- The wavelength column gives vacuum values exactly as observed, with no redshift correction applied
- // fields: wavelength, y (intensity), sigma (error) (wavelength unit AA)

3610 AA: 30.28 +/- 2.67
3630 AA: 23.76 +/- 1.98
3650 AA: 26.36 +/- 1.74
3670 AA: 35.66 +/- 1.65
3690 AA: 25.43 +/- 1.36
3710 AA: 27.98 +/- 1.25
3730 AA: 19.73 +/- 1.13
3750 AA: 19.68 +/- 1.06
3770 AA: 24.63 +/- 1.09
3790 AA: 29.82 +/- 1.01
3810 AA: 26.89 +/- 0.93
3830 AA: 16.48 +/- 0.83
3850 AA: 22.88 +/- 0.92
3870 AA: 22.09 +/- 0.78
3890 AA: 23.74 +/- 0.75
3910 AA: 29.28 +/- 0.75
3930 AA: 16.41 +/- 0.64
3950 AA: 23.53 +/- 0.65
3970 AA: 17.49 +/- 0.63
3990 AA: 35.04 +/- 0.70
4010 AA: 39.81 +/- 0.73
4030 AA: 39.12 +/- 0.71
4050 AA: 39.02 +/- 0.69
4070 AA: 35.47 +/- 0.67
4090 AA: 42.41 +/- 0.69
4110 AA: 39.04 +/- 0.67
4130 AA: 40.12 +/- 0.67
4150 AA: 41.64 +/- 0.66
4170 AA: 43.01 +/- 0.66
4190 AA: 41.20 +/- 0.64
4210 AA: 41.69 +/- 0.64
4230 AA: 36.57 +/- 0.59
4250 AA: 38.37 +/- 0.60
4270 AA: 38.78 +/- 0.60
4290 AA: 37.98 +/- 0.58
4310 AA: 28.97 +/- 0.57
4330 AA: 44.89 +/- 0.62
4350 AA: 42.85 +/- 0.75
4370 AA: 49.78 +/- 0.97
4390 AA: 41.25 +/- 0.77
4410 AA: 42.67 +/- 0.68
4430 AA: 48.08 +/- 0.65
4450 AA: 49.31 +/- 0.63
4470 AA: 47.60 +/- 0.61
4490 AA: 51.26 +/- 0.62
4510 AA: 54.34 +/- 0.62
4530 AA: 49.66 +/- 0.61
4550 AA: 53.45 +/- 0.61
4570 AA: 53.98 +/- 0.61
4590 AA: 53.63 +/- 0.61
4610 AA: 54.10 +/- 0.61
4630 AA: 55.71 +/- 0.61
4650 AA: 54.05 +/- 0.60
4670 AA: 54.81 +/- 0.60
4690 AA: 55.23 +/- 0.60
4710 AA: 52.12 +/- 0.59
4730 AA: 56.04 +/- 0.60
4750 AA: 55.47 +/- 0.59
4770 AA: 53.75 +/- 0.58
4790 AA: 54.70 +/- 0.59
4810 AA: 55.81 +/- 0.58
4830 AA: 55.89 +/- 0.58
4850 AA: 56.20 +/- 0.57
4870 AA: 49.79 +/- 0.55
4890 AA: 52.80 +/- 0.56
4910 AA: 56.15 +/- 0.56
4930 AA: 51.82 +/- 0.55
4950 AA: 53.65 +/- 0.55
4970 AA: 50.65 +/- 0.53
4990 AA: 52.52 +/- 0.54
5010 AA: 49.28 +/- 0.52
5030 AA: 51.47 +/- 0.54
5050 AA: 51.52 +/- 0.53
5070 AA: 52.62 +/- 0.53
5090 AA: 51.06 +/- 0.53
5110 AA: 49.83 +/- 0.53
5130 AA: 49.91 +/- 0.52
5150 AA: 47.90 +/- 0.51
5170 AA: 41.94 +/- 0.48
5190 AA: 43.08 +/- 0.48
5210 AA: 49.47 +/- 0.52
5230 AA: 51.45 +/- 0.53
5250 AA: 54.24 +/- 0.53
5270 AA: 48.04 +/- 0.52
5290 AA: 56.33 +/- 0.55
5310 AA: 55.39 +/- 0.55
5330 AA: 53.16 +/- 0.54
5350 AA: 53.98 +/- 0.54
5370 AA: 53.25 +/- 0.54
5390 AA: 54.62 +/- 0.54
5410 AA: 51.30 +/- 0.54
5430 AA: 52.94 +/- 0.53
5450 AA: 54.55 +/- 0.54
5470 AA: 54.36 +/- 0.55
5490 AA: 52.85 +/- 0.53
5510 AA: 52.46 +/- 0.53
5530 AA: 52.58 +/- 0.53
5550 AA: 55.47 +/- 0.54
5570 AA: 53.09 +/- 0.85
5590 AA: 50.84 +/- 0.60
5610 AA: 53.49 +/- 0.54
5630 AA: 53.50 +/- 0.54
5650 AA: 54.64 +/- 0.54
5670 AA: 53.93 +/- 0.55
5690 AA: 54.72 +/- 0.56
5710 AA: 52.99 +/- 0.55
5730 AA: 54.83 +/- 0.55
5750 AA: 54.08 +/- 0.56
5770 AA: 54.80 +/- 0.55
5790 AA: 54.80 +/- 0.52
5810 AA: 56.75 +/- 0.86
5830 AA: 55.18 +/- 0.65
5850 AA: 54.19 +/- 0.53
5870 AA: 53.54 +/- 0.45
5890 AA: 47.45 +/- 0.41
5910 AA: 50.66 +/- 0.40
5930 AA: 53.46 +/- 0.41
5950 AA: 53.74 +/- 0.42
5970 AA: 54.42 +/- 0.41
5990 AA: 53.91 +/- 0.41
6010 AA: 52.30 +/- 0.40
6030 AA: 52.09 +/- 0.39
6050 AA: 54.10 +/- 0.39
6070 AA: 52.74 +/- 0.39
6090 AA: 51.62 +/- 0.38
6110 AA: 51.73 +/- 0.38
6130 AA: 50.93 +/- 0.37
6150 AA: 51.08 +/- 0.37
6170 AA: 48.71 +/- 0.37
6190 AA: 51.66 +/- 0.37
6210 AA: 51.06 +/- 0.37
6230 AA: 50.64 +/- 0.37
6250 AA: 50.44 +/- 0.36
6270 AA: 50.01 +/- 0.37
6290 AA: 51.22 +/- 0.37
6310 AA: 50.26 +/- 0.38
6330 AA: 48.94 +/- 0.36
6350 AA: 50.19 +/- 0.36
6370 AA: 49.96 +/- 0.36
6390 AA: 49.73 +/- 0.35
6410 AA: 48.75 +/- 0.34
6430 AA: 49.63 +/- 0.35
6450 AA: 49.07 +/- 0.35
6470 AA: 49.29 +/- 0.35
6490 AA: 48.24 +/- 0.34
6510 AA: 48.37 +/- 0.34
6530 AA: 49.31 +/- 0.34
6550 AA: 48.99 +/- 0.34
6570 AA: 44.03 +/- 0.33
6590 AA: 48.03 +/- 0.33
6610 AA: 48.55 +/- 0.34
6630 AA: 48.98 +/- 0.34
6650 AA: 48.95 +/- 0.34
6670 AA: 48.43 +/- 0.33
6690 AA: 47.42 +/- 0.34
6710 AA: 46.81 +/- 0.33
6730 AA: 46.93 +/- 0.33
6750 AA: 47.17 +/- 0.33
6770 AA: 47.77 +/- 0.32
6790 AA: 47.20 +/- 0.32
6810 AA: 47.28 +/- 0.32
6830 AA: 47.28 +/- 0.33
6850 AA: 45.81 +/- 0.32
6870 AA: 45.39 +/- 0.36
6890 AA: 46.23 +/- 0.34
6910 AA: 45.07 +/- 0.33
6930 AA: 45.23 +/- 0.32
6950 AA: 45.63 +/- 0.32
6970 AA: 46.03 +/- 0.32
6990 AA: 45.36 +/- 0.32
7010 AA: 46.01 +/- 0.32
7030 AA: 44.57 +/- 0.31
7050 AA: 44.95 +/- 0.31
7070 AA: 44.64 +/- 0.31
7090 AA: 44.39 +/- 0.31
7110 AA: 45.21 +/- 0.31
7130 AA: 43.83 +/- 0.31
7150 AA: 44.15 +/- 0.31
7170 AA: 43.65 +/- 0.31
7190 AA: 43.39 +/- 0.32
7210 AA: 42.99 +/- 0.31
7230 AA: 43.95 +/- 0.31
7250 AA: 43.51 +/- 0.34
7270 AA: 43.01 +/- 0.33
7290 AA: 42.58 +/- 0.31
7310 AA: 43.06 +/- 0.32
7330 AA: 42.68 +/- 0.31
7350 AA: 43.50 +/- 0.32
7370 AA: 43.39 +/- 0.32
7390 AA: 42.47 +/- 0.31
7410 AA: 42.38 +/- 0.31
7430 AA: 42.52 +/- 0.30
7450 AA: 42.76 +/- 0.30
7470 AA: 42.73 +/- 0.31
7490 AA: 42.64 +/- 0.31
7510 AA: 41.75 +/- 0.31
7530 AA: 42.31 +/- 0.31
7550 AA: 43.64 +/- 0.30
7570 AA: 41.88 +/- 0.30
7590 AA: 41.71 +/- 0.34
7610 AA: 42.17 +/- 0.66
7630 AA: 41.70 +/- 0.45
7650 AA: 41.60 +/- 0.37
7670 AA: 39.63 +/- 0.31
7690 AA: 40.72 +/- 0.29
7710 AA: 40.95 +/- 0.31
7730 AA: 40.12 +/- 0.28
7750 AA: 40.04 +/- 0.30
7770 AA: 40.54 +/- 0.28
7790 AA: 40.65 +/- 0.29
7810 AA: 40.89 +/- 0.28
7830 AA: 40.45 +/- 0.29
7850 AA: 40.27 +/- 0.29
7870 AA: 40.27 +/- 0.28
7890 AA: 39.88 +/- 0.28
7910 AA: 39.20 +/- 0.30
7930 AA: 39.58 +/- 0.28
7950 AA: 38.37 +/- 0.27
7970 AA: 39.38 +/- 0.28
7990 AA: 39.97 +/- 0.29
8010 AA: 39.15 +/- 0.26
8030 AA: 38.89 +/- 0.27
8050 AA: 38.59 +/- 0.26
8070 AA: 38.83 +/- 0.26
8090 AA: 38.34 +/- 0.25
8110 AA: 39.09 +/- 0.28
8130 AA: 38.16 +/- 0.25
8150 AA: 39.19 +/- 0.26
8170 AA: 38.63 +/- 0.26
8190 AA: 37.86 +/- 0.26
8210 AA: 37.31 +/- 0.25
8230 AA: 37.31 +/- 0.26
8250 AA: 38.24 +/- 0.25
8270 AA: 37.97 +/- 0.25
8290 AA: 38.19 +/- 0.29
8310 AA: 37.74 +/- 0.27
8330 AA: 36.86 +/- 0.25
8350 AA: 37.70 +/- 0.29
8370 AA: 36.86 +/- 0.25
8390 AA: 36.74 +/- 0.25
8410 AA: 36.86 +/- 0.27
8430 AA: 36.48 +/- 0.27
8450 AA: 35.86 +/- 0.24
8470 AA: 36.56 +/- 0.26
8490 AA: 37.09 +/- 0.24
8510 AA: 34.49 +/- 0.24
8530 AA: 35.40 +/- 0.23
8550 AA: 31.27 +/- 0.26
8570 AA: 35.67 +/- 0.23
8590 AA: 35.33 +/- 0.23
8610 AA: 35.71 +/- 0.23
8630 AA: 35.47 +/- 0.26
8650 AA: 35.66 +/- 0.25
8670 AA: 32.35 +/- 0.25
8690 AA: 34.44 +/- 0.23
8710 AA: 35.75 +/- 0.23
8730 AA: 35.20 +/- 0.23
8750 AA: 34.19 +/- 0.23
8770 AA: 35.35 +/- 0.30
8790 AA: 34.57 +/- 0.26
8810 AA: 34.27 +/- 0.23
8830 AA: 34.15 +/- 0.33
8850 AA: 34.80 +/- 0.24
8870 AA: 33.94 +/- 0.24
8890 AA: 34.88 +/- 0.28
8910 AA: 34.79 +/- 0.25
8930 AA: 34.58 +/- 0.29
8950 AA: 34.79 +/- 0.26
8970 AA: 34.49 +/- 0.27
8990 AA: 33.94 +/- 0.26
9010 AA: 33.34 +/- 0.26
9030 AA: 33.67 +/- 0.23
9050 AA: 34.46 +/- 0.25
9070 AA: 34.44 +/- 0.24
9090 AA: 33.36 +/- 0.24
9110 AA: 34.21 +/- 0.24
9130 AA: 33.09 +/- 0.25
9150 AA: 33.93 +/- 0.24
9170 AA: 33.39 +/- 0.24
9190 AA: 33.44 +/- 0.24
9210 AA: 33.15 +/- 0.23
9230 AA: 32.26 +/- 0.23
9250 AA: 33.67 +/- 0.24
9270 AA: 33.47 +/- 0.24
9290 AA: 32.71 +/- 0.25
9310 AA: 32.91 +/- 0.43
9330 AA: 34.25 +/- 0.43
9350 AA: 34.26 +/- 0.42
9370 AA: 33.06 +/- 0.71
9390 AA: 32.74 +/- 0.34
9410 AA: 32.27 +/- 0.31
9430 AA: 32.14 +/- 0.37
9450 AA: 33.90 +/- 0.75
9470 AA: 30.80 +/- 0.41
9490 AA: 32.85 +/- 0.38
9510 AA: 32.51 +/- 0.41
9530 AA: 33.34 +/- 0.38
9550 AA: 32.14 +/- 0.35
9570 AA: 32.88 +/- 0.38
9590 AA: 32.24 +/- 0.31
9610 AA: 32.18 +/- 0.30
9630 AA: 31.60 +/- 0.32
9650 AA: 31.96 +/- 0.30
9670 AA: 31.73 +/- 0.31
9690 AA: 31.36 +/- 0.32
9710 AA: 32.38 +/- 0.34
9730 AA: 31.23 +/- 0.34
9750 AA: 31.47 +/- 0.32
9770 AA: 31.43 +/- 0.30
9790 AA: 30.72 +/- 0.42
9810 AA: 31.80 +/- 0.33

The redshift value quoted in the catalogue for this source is 0.00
